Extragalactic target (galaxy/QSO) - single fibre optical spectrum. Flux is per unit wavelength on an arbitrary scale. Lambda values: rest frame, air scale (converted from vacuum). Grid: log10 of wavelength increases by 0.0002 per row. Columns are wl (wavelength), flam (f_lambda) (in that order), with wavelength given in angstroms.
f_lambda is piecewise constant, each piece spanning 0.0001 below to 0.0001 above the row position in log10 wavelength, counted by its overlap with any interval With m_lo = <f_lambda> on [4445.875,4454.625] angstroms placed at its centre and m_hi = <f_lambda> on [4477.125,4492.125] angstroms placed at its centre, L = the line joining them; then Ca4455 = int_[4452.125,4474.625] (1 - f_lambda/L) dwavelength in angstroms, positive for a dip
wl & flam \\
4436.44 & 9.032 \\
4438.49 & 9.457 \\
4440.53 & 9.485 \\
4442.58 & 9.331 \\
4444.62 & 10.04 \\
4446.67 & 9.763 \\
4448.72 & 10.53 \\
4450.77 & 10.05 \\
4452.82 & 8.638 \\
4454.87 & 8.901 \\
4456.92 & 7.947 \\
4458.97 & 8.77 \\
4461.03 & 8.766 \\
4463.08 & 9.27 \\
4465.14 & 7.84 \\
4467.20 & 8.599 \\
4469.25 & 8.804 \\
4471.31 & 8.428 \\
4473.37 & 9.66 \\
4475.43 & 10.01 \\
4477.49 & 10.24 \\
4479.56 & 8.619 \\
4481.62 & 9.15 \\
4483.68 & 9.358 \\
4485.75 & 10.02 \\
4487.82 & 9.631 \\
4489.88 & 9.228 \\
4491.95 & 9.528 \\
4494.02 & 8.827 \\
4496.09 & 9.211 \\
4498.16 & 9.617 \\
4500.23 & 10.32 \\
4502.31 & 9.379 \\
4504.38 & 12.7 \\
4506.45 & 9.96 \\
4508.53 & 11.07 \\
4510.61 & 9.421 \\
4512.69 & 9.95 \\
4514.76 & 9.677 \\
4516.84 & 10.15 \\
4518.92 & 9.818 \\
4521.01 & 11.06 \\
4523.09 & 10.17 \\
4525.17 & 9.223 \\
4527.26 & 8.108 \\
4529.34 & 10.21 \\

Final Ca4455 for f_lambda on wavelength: 2.0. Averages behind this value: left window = 9.67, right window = 9.43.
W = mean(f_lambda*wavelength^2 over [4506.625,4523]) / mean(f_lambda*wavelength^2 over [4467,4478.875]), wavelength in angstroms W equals 1.1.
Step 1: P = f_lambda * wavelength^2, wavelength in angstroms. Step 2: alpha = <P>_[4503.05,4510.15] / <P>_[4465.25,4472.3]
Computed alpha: 1.32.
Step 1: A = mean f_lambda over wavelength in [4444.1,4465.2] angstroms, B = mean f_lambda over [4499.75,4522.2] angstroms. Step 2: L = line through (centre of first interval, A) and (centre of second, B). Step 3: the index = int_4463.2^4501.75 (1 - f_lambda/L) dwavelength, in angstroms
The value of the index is 1.8 angstroms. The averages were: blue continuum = 9.17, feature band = 9.28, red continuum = 10.3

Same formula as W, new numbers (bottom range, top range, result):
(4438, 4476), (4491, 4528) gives 1.11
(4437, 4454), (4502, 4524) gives 1.11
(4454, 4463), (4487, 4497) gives 1.09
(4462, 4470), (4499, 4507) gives 1.25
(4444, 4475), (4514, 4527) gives 1.12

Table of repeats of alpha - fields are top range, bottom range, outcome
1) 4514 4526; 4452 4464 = 1.18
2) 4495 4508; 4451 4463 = 1.19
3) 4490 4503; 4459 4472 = 1.11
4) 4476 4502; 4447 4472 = 1.08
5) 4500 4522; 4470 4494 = 1.11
